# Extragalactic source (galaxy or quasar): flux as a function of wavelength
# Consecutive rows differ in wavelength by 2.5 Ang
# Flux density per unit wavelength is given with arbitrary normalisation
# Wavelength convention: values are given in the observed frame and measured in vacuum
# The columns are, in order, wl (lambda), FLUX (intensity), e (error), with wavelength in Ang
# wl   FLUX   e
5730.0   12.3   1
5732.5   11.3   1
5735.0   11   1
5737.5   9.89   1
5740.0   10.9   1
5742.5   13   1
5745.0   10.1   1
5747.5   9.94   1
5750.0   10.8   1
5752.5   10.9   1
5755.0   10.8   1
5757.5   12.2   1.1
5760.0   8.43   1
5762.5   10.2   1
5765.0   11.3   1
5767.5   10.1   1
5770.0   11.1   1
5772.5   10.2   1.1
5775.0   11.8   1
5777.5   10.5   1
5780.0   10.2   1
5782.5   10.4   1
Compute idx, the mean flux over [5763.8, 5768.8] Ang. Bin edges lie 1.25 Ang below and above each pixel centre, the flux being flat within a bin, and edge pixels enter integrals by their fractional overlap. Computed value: 10.7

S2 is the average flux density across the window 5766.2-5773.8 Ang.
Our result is 10.5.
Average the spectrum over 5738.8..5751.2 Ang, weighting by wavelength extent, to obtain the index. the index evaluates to 10.9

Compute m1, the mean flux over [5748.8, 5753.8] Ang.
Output 10.8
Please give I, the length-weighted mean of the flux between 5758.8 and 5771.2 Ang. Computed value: 10.2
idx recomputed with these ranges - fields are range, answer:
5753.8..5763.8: 10.4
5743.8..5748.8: 10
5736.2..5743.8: 11.3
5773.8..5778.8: 11.1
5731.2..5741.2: 10.8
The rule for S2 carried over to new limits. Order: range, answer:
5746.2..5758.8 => 10.9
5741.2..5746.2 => 11.6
